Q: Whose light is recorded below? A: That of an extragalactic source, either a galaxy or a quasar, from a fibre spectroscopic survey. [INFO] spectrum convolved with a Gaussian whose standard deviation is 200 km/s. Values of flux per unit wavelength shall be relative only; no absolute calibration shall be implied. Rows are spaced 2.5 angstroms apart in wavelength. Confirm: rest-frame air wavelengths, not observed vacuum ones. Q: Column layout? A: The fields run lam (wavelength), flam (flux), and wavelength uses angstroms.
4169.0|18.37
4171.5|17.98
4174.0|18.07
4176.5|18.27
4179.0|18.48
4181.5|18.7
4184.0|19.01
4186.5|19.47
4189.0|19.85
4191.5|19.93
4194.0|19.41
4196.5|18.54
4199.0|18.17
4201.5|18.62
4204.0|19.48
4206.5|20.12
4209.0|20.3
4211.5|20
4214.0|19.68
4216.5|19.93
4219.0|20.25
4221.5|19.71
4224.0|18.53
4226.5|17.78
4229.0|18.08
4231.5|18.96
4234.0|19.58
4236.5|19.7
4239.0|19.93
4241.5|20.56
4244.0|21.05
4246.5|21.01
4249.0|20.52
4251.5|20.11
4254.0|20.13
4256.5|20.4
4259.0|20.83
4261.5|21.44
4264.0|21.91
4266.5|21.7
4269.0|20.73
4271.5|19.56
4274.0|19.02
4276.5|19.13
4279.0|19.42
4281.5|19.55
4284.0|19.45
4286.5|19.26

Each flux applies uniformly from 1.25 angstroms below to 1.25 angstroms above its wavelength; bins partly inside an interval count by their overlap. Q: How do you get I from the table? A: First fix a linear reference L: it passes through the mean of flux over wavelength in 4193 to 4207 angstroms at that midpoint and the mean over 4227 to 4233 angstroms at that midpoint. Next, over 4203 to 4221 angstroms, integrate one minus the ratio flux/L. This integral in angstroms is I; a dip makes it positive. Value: -1.1 angstroms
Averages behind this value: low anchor 19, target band 20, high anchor 18.5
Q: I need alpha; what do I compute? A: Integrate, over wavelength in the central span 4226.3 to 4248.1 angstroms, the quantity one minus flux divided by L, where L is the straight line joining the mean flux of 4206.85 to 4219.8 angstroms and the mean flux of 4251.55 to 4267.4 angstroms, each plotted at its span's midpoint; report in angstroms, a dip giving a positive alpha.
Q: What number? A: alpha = 0.8 angstroms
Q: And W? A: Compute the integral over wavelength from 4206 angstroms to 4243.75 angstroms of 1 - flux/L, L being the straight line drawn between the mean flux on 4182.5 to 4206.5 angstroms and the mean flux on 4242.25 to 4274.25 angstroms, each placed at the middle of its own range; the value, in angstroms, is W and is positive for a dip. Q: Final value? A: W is 0.7 angstroms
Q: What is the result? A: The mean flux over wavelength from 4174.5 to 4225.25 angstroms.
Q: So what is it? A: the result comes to 19.3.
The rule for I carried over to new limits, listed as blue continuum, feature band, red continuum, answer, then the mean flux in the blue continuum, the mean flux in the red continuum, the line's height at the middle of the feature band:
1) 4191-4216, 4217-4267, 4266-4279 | -1.0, 19.4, 19.9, 19.7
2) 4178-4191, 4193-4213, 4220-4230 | -0.5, 19.2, 18.6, 18.9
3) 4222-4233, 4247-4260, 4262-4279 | -0.6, 18.5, 20.3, 19.6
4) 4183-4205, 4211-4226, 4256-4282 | 0.0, 19.2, 20.4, 19.6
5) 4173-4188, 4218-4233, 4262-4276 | 0.6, 18.7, 20.6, 19.6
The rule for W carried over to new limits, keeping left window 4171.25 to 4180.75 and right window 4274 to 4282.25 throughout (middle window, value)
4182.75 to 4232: -1.9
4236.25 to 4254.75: -1.4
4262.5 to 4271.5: -0.9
